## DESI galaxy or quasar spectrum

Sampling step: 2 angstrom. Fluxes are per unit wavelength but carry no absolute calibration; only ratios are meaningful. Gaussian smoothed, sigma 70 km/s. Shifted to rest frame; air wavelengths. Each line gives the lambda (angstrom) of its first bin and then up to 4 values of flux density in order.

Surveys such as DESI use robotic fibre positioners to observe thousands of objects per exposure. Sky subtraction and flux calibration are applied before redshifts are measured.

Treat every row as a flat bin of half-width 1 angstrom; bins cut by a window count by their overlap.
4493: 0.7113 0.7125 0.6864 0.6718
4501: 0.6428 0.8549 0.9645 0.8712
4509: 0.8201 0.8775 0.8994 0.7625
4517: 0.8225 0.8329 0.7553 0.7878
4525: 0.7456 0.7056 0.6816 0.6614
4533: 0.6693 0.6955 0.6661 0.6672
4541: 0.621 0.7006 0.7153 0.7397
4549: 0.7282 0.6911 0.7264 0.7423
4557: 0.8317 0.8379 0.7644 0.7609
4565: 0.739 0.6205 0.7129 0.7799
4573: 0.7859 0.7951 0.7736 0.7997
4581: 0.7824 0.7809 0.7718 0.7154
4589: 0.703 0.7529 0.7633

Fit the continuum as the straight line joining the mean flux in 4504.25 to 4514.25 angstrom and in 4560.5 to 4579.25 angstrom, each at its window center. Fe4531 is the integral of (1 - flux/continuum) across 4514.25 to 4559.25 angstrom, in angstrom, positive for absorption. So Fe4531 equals 5.1 angstrom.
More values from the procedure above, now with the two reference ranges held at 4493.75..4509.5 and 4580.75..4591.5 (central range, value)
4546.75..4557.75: 0.26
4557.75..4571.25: 0.20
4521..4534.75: 1.01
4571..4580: -0.42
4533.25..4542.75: 1.22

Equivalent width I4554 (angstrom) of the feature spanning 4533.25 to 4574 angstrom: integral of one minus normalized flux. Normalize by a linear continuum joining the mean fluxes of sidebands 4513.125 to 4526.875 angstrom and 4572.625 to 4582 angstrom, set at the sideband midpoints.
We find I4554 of 3.2 angstrom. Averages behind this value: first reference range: 0.787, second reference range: 0.787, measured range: 0.725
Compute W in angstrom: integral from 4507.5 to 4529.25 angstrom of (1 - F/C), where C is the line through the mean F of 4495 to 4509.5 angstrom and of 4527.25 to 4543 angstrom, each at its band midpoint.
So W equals -2.0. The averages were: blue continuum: 0.781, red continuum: 0.67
